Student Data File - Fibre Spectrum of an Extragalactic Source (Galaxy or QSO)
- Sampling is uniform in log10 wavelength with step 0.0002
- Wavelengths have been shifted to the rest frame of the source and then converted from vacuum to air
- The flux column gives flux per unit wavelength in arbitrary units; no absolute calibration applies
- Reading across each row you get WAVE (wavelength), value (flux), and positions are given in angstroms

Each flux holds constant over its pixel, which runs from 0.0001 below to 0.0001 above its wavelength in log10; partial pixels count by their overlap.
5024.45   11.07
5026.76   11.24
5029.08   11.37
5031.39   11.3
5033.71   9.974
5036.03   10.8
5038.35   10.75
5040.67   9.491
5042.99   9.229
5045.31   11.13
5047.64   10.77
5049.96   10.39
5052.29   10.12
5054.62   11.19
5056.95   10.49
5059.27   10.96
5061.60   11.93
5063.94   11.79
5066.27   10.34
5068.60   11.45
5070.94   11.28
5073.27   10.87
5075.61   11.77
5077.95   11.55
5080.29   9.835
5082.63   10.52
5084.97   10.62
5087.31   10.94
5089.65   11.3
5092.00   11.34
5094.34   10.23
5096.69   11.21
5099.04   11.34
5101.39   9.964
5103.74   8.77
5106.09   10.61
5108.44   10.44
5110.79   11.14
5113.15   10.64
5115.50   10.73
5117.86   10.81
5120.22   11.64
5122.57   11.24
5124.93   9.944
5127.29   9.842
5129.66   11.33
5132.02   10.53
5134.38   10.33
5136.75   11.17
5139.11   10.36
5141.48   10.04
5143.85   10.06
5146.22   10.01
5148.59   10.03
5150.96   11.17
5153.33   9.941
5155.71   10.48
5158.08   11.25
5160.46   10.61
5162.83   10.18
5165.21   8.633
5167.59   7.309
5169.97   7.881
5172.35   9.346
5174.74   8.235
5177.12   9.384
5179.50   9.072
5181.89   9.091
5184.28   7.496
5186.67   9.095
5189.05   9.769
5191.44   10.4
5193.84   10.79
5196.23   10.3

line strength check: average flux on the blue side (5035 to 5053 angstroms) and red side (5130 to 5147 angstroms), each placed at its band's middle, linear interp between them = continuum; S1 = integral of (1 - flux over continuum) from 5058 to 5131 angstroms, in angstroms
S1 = -3.3 angstroms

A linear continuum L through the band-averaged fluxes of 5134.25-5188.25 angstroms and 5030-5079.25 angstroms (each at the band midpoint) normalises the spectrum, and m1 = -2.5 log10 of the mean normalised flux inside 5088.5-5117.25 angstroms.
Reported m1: -0.04 mag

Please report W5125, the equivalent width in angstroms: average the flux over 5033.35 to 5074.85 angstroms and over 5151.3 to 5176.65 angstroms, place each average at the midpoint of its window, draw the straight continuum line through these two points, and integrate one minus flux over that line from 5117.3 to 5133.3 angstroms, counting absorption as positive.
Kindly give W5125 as -1.4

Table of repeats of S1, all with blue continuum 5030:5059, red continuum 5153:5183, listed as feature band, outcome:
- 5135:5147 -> -1.0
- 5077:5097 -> -1.4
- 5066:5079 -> -1.3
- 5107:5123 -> -1.8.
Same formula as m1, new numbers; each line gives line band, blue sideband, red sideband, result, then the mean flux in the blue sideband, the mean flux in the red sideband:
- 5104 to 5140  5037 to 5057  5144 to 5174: -0.08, 10.4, 9.72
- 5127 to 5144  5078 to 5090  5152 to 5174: -0.06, 10.7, 9.5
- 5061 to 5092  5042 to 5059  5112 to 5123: -0.04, 10.5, 11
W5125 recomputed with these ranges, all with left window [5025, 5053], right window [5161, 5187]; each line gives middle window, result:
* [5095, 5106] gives -0.7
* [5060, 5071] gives -1.2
